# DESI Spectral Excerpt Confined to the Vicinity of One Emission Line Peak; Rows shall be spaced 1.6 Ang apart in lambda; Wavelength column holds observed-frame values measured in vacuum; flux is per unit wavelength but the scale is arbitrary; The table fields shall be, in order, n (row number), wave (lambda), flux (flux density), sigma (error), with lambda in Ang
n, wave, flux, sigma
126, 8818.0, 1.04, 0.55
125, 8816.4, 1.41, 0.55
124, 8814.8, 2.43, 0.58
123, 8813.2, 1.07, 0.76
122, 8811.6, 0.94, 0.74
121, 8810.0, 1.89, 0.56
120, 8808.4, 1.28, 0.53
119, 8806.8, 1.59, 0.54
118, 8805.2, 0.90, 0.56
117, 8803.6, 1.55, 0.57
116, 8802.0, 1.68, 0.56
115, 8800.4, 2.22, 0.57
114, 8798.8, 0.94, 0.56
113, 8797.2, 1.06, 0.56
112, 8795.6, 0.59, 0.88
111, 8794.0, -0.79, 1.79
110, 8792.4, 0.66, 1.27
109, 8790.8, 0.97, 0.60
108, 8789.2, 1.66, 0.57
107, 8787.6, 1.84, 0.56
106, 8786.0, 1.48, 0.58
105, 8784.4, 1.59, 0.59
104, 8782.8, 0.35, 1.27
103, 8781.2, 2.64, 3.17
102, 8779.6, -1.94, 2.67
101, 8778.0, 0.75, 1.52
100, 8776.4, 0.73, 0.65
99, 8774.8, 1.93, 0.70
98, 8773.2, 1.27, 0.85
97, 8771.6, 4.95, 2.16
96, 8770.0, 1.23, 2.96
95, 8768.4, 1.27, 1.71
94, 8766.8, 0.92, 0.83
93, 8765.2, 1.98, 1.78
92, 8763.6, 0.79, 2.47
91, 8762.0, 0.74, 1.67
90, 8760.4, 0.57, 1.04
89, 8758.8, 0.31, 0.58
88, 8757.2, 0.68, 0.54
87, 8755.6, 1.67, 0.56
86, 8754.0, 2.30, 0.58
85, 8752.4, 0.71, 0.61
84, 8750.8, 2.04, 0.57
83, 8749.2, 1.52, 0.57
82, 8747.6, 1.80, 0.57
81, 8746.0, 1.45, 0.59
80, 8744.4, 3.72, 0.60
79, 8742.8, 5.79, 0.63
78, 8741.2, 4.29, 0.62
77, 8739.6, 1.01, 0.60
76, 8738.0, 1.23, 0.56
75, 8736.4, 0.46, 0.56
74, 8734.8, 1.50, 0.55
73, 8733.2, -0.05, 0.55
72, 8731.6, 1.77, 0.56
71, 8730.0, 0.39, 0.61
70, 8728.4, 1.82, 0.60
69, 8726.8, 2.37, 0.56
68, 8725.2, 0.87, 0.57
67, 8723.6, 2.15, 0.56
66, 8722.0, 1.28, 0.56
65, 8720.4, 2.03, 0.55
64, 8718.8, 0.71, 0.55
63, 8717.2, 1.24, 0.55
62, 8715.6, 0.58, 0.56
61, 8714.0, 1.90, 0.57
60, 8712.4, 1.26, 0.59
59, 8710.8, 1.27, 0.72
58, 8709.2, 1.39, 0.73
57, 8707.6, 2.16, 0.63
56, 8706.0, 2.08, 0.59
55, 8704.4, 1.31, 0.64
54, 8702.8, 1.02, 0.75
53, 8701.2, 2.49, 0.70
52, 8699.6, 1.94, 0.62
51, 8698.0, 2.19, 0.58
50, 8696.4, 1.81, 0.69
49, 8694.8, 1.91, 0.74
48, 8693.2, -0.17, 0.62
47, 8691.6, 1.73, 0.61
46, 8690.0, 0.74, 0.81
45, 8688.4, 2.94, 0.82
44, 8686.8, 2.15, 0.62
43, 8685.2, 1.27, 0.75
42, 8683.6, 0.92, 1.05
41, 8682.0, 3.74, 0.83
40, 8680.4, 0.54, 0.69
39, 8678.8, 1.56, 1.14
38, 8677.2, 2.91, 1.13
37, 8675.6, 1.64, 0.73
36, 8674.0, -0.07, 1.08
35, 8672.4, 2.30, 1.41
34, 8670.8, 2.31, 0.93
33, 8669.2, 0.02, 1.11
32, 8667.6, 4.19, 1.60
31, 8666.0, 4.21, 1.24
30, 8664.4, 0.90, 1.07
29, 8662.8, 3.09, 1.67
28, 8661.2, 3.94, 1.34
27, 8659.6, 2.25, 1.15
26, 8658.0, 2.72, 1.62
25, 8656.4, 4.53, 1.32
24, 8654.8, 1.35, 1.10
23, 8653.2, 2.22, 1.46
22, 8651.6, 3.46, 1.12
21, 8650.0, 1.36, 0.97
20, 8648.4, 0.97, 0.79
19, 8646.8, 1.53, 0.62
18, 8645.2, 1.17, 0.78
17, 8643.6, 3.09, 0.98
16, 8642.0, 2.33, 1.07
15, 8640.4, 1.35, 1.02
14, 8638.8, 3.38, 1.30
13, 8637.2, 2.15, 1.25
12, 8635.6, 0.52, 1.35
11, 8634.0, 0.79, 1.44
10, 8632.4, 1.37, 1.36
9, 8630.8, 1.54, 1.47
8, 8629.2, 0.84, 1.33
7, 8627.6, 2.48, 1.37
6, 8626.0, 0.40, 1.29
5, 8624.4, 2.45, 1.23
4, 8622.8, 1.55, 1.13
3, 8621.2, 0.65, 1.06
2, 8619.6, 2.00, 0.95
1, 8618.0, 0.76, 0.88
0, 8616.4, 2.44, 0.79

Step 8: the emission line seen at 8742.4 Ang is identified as H-gamma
